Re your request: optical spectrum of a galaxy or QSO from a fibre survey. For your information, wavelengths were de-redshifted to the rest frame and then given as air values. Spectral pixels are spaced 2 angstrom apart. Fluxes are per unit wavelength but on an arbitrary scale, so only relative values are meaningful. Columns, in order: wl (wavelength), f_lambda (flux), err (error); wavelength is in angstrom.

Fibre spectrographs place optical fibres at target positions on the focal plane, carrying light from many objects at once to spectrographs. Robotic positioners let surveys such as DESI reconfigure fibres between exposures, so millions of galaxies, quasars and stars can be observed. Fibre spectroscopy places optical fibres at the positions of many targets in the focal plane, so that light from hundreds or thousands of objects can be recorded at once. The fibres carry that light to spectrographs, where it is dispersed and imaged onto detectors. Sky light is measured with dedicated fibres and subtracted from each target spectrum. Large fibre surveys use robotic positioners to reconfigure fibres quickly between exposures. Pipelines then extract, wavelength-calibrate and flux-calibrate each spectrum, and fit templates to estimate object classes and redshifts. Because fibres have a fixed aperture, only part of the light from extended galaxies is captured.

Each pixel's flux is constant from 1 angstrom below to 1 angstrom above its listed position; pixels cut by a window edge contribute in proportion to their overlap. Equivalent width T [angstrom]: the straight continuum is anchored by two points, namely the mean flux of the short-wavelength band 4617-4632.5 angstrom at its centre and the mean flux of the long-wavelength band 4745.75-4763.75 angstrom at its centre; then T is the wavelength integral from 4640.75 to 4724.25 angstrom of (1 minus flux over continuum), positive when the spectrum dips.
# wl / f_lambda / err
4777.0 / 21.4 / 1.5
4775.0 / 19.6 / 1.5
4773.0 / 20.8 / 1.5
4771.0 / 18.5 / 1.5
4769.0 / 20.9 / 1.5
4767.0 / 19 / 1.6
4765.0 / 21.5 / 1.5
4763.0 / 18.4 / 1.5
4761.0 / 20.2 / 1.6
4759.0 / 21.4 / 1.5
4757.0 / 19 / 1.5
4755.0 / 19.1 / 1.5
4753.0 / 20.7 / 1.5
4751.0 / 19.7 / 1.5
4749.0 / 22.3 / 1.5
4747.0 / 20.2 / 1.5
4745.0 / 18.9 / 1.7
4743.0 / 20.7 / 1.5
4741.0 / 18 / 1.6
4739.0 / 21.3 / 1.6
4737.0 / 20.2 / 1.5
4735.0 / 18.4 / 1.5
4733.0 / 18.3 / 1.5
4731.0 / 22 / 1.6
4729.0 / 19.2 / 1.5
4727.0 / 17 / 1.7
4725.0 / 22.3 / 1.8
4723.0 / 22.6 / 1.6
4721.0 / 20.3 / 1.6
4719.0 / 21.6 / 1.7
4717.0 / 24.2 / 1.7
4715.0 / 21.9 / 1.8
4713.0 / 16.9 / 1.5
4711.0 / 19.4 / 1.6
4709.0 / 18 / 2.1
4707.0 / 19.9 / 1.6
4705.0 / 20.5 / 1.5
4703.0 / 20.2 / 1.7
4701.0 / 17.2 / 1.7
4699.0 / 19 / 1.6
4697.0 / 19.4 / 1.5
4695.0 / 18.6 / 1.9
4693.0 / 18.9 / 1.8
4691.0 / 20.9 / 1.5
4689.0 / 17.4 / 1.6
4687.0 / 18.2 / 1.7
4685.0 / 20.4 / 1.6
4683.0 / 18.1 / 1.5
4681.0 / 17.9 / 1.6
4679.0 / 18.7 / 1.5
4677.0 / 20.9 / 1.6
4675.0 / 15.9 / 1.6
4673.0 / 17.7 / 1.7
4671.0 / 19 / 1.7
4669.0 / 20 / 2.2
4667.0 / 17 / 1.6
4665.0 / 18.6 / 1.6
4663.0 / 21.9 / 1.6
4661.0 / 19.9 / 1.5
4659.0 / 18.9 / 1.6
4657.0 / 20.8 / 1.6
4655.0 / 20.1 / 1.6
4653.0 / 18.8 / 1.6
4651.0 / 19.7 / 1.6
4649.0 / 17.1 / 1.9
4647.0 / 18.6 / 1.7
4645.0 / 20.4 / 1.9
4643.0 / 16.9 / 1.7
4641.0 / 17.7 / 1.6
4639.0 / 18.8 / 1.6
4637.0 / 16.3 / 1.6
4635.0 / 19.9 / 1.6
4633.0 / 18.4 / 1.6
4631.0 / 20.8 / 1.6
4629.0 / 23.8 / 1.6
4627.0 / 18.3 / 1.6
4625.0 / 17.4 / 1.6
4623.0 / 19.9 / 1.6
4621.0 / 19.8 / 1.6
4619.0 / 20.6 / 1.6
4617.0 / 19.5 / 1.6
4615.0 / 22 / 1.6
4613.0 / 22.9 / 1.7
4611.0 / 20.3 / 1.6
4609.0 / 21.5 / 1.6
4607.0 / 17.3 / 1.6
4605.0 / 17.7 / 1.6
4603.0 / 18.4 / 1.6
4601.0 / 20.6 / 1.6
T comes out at 3.1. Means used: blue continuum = 20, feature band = 19.3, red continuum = 20.1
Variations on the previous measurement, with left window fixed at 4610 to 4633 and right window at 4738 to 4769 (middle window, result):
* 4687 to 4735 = 1.0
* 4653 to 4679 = 1.4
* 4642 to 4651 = 0.8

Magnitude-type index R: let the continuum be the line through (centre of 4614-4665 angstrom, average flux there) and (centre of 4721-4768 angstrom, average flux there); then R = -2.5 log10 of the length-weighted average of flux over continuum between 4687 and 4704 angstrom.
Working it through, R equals 0.05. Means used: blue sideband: 19.4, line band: 18.9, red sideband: 20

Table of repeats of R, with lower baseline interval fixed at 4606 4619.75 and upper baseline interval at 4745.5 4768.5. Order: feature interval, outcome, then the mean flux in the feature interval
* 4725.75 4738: 0.05 mag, 19.2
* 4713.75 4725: -0.09 mag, 22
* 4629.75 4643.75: 0.11 mag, 18.5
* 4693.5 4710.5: 0.07 mag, 19.1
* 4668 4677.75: 0.10 mag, 18.6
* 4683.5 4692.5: 0.07 mag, 19.1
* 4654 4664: 0.01 mag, 20.3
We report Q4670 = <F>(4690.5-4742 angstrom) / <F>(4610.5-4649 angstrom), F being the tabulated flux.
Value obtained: 1.0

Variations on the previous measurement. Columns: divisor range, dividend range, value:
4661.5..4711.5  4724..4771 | 1.05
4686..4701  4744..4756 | 1.07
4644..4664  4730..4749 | 1.01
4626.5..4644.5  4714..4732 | 1.11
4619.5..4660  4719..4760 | 1.05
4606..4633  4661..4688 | 0.93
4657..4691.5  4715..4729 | 1.12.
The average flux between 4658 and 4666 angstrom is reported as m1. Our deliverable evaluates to 19.8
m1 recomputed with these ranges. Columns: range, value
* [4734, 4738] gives 19.3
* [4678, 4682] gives 18.3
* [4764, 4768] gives 20.2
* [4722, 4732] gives 20.6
